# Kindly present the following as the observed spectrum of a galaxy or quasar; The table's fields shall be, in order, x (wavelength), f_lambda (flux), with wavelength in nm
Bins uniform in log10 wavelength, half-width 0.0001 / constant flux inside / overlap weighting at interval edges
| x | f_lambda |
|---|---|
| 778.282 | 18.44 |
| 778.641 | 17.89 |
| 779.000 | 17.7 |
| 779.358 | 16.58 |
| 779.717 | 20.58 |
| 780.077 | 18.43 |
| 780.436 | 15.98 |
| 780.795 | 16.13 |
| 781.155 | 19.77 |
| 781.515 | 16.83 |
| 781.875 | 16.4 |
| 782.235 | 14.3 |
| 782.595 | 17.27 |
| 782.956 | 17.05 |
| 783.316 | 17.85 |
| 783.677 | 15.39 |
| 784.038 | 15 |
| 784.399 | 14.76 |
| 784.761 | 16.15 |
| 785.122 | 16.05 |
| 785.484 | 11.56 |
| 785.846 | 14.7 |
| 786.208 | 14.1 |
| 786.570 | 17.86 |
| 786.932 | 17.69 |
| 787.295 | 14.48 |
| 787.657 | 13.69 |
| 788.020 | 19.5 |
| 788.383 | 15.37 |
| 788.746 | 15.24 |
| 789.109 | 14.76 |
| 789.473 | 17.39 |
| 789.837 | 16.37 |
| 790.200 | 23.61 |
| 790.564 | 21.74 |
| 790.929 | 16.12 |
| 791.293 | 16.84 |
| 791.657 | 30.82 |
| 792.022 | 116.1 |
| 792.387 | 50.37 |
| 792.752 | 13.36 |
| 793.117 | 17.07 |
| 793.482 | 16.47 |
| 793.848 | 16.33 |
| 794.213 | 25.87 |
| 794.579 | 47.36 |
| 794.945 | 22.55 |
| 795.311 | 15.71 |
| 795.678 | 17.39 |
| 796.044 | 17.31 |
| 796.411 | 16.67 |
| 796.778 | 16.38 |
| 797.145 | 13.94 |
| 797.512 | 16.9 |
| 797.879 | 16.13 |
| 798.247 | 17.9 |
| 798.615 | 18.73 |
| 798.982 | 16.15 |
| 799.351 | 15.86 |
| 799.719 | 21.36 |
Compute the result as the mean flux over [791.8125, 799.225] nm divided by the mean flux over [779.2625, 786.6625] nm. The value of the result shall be 1.56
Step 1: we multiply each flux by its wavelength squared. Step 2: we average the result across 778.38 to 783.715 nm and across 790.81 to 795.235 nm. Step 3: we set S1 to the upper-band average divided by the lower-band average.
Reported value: 1.92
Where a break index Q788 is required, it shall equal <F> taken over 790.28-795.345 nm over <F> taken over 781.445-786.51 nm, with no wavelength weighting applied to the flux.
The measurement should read 2.0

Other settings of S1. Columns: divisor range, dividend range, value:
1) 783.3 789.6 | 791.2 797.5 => 1.80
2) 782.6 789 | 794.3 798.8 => 1.30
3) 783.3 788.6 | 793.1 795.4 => 1.56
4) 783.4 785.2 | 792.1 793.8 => 1.92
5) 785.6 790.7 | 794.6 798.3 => 1.12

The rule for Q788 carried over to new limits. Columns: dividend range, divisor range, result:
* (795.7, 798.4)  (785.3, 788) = 1.09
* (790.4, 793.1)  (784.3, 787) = 2.40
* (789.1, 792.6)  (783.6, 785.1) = 2.15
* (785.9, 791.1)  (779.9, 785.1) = 1.03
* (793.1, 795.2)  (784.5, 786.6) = 1.65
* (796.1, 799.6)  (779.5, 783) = 0.96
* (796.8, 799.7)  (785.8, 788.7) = 1.05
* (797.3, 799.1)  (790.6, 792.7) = 0.41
